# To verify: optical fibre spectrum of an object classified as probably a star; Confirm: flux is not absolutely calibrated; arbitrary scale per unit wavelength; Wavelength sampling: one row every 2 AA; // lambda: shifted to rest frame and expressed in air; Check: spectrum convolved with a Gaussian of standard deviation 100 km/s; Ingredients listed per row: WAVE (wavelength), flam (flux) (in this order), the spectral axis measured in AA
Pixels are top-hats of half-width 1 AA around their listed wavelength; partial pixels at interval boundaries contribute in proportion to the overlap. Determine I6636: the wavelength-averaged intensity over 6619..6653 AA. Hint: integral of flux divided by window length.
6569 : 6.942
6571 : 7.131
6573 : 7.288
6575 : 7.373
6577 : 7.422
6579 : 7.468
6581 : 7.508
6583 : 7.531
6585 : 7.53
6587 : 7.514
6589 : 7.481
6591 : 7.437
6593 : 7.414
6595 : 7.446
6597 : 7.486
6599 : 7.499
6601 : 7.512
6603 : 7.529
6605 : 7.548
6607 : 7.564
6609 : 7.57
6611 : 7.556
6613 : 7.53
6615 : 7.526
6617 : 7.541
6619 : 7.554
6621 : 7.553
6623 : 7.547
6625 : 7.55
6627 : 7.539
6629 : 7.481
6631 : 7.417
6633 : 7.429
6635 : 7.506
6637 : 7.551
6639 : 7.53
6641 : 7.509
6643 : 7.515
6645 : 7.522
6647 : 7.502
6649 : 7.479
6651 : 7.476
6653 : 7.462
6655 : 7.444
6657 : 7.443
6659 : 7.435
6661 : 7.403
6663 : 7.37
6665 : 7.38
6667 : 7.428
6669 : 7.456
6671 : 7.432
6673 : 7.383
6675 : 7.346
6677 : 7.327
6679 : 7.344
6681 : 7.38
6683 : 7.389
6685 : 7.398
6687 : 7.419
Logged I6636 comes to 7.51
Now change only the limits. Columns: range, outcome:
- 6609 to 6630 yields 7.54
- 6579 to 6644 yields 7.51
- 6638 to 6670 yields 7.46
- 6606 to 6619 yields 7.55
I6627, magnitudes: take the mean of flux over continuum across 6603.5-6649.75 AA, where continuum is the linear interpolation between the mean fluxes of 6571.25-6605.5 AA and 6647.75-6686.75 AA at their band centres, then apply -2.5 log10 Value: -0.01 mag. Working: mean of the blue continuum 7.46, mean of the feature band 7.52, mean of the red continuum 7.41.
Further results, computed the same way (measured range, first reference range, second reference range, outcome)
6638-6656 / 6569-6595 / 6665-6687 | -0.014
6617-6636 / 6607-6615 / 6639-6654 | 0.002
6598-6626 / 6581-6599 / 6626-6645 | -0.007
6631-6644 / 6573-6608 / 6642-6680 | -0.008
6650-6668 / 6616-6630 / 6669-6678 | 0.000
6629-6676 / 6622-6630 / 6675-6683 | -0.002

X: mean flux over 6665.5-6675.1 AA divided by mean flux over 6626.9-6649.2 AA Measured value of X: 0.99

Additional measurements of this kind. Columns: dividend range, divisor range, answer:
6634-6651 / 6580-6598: 1.00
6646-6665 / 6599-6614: 0.99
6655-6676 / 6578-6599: 0.99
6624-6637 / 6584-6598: 1.00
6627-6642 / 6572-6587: 1.01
